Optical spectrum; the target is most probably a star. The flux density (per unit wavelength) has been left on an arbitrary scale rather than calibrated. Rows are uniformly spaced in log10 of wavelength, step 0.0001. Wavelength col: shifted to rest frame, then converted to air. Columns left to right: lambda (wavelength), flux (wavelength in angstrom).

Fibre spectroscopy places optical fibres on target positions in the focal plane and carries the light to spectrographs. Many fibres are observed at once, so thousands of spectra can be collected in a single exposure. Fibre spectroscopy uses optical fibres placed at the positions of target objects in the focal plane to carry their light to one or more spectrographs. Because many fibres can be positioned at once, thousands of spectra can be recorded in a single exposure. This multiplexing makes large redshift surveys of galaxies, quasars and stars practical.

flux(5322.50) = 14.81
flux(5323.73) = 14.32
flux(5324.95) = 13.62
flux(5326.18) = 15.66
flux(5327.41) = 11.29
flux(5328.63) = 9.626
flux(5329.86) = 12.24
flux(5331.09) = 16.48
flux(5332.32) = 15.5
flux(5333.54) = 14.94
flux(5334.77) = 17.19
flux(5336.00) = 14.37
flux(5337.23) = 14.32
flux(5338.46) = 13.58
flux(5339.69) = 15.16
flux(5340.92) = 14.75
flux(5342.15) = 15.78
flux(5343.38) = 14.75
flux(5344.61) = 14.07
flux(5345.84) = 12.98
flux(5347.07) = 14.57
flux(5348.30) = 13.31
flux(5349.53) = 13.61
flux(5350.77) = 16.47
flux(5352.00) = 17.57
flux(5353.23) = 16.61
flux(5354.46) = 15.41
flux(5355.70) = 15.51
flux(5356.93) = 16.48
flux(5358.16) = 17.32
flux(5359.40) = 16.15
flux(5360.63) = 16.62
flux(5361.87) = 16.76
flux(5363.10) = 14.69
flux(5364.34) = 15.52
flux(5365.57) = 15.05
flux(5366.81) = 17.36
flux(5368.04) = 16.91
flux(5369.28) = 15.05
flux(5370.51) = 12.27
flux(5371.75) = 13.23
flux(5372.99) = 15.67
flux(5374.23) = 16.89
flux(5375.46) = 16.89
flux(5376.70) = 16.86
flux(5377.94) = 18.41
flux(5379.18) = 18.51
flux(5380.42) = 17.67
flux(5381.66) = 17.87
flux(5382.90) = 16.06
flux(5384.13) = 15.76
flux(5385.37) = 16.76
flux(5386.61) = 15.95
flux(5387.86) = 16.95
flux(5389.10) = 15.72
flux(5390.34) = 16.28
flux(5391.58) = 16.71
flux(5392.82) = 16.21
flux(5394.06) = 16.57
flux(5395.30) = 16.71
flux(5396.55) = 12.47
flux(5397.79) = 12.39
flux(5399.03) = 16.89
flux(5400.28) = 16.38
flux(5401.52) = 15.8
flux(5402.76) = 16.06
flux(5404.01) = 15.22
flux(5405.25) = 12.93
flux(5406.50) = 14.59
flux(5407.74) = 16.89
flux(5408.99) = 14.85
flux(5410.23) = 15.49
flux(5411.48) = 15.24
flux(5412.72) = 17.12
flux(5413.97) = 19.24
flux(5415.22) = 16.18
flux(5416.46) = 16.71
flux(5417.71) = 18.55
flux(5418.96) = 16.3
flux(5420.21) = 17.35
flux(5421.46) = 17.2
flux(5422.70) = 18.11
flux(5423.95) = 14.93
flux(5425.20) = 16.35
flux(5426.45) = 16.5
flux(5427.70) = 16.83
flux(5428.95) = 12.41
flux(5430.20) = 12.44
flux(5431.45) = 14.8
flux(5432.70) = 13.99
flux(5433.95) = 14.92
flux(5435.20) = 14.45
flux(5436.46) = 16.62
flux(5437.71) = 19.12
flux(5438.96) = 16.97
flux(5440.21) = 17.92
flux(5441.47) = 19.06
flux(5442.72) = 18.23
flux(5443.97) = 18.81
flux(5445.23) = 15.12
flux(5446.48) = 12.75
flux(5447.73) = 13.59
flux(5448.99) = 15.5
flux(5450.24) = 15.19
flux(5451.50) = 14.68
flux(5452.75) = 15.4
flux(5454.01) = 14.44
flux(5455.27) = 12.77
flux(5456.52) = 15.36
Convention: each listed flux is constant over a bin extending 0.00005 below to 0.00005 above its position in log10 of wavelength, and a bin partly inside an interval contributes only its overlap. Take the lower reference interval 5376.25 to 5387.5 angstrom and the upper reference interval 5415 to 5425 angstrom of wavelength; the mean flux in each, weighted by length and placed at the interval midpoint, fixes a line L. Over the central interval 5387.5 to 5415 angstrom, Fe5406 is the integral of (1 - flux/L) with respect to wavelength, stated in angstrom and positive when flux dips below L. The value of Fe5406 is 2.02 angstrom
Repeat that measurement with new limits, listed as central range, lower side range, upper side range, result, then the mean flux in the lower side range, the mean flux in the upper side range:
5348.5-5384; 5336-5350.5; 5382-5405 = -2.73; 14.3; 15.8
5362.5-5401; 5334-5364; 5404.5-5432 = -0.97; 15.3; 16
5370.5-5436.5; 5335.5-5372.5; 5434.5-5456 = -1.56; 15.2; 15.9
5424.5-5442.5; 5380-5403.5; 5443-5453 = -0.58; 16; 15.2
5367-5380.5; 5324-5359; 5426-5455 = -1.04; 14.8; 15.6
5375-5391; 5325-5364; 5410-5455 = -1.53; 14.9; 16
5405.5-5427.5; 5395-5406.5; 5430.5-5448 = -1.56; 14.9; 16.2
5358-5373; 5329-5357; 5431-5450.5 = -0.31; 15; 16.1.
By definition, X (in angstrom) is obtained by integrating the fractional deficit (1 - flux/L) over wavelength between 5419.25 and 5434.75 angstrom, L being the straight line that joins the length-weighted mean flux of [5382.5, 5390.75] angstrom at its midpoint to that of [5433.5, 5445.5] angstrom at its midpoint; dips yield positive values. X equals 1.3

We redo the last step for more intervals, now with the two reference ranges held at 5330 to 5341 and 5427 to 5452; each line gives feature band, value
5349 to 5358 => -0.5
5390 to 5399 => 0.0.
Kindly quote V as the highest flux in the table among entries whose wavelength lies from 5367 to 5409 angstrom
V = 18.51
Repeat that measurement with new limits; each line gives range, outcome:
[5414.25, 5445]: 19.12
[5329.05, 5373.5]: 17.57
